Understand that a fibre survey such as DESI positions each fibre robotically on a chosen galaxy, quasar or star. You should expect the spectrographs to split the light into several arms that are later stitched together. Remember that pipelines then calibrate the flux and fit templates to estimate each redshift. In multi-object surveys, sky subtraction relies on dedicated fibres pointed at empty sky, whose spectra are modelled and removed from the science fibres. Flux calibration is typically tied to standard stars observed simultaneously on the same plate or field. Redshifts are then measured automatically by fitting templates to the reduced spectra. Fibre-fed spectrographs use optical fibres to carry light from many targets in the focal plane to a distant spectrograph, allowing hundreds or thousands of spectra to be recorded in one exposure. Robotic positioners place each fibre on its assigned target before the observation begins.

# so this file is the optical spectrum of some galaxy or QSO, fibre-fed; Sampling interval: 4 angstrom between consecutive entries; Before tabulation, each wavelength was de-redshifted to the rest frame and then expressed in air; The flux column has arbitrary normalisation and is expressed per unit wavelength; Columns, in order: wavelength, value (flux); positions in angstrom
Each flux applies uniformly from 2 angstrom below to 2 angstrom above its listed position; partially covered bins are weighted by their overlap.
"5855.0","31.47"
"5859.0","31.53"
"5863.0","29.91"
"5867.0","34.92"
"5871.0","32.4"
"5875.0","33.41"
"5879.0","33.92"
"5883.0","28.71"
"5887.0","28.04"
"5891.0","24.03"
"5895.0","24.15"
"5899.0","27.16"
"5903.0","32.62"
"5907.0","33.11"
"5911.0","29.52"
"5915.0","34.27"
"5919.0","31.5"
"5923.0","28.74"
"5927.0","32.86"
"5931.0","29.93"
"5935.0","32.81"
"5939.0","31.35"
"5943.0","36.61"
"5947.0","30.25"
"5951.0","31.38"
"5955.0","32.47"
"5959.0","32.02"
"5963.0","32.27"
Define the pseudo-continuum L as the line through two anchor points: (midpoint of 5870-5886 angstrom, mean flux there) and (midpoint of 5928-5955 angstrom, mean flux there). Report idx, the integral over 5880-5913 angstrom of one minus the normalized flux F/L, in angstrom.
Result 3.45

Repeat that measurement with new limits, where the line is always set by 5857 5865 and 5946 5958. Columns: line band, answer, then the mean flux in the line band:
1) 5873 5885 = -0.4 angstrom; 32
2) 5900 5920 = -0.5 angstrom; 32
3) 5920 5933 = 0.3 angstrom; 30.6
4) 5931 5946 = -0.7 angstrom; 32.9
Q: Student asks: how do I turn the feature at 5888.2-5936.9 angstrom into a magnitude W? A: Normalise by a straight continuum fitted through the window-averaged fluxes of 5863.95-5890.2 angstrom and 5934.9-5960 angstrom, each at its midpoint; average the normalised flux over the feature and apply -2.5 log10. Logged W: 0.07 mag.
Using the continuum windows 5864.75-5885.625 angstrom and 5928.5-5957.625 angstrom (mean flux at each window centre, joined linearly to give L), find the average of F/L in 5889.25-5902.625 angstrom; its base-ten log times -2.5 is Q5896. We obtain 0.24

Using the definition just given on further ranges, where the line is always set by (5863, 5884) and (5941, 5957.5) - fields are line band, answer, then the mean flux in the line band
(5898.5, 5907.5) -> 0.047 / 31.2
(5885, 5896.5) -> 0.269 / 25.5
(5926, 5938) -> 0.030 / 31.7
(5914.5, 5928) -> 0.039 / 31.5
